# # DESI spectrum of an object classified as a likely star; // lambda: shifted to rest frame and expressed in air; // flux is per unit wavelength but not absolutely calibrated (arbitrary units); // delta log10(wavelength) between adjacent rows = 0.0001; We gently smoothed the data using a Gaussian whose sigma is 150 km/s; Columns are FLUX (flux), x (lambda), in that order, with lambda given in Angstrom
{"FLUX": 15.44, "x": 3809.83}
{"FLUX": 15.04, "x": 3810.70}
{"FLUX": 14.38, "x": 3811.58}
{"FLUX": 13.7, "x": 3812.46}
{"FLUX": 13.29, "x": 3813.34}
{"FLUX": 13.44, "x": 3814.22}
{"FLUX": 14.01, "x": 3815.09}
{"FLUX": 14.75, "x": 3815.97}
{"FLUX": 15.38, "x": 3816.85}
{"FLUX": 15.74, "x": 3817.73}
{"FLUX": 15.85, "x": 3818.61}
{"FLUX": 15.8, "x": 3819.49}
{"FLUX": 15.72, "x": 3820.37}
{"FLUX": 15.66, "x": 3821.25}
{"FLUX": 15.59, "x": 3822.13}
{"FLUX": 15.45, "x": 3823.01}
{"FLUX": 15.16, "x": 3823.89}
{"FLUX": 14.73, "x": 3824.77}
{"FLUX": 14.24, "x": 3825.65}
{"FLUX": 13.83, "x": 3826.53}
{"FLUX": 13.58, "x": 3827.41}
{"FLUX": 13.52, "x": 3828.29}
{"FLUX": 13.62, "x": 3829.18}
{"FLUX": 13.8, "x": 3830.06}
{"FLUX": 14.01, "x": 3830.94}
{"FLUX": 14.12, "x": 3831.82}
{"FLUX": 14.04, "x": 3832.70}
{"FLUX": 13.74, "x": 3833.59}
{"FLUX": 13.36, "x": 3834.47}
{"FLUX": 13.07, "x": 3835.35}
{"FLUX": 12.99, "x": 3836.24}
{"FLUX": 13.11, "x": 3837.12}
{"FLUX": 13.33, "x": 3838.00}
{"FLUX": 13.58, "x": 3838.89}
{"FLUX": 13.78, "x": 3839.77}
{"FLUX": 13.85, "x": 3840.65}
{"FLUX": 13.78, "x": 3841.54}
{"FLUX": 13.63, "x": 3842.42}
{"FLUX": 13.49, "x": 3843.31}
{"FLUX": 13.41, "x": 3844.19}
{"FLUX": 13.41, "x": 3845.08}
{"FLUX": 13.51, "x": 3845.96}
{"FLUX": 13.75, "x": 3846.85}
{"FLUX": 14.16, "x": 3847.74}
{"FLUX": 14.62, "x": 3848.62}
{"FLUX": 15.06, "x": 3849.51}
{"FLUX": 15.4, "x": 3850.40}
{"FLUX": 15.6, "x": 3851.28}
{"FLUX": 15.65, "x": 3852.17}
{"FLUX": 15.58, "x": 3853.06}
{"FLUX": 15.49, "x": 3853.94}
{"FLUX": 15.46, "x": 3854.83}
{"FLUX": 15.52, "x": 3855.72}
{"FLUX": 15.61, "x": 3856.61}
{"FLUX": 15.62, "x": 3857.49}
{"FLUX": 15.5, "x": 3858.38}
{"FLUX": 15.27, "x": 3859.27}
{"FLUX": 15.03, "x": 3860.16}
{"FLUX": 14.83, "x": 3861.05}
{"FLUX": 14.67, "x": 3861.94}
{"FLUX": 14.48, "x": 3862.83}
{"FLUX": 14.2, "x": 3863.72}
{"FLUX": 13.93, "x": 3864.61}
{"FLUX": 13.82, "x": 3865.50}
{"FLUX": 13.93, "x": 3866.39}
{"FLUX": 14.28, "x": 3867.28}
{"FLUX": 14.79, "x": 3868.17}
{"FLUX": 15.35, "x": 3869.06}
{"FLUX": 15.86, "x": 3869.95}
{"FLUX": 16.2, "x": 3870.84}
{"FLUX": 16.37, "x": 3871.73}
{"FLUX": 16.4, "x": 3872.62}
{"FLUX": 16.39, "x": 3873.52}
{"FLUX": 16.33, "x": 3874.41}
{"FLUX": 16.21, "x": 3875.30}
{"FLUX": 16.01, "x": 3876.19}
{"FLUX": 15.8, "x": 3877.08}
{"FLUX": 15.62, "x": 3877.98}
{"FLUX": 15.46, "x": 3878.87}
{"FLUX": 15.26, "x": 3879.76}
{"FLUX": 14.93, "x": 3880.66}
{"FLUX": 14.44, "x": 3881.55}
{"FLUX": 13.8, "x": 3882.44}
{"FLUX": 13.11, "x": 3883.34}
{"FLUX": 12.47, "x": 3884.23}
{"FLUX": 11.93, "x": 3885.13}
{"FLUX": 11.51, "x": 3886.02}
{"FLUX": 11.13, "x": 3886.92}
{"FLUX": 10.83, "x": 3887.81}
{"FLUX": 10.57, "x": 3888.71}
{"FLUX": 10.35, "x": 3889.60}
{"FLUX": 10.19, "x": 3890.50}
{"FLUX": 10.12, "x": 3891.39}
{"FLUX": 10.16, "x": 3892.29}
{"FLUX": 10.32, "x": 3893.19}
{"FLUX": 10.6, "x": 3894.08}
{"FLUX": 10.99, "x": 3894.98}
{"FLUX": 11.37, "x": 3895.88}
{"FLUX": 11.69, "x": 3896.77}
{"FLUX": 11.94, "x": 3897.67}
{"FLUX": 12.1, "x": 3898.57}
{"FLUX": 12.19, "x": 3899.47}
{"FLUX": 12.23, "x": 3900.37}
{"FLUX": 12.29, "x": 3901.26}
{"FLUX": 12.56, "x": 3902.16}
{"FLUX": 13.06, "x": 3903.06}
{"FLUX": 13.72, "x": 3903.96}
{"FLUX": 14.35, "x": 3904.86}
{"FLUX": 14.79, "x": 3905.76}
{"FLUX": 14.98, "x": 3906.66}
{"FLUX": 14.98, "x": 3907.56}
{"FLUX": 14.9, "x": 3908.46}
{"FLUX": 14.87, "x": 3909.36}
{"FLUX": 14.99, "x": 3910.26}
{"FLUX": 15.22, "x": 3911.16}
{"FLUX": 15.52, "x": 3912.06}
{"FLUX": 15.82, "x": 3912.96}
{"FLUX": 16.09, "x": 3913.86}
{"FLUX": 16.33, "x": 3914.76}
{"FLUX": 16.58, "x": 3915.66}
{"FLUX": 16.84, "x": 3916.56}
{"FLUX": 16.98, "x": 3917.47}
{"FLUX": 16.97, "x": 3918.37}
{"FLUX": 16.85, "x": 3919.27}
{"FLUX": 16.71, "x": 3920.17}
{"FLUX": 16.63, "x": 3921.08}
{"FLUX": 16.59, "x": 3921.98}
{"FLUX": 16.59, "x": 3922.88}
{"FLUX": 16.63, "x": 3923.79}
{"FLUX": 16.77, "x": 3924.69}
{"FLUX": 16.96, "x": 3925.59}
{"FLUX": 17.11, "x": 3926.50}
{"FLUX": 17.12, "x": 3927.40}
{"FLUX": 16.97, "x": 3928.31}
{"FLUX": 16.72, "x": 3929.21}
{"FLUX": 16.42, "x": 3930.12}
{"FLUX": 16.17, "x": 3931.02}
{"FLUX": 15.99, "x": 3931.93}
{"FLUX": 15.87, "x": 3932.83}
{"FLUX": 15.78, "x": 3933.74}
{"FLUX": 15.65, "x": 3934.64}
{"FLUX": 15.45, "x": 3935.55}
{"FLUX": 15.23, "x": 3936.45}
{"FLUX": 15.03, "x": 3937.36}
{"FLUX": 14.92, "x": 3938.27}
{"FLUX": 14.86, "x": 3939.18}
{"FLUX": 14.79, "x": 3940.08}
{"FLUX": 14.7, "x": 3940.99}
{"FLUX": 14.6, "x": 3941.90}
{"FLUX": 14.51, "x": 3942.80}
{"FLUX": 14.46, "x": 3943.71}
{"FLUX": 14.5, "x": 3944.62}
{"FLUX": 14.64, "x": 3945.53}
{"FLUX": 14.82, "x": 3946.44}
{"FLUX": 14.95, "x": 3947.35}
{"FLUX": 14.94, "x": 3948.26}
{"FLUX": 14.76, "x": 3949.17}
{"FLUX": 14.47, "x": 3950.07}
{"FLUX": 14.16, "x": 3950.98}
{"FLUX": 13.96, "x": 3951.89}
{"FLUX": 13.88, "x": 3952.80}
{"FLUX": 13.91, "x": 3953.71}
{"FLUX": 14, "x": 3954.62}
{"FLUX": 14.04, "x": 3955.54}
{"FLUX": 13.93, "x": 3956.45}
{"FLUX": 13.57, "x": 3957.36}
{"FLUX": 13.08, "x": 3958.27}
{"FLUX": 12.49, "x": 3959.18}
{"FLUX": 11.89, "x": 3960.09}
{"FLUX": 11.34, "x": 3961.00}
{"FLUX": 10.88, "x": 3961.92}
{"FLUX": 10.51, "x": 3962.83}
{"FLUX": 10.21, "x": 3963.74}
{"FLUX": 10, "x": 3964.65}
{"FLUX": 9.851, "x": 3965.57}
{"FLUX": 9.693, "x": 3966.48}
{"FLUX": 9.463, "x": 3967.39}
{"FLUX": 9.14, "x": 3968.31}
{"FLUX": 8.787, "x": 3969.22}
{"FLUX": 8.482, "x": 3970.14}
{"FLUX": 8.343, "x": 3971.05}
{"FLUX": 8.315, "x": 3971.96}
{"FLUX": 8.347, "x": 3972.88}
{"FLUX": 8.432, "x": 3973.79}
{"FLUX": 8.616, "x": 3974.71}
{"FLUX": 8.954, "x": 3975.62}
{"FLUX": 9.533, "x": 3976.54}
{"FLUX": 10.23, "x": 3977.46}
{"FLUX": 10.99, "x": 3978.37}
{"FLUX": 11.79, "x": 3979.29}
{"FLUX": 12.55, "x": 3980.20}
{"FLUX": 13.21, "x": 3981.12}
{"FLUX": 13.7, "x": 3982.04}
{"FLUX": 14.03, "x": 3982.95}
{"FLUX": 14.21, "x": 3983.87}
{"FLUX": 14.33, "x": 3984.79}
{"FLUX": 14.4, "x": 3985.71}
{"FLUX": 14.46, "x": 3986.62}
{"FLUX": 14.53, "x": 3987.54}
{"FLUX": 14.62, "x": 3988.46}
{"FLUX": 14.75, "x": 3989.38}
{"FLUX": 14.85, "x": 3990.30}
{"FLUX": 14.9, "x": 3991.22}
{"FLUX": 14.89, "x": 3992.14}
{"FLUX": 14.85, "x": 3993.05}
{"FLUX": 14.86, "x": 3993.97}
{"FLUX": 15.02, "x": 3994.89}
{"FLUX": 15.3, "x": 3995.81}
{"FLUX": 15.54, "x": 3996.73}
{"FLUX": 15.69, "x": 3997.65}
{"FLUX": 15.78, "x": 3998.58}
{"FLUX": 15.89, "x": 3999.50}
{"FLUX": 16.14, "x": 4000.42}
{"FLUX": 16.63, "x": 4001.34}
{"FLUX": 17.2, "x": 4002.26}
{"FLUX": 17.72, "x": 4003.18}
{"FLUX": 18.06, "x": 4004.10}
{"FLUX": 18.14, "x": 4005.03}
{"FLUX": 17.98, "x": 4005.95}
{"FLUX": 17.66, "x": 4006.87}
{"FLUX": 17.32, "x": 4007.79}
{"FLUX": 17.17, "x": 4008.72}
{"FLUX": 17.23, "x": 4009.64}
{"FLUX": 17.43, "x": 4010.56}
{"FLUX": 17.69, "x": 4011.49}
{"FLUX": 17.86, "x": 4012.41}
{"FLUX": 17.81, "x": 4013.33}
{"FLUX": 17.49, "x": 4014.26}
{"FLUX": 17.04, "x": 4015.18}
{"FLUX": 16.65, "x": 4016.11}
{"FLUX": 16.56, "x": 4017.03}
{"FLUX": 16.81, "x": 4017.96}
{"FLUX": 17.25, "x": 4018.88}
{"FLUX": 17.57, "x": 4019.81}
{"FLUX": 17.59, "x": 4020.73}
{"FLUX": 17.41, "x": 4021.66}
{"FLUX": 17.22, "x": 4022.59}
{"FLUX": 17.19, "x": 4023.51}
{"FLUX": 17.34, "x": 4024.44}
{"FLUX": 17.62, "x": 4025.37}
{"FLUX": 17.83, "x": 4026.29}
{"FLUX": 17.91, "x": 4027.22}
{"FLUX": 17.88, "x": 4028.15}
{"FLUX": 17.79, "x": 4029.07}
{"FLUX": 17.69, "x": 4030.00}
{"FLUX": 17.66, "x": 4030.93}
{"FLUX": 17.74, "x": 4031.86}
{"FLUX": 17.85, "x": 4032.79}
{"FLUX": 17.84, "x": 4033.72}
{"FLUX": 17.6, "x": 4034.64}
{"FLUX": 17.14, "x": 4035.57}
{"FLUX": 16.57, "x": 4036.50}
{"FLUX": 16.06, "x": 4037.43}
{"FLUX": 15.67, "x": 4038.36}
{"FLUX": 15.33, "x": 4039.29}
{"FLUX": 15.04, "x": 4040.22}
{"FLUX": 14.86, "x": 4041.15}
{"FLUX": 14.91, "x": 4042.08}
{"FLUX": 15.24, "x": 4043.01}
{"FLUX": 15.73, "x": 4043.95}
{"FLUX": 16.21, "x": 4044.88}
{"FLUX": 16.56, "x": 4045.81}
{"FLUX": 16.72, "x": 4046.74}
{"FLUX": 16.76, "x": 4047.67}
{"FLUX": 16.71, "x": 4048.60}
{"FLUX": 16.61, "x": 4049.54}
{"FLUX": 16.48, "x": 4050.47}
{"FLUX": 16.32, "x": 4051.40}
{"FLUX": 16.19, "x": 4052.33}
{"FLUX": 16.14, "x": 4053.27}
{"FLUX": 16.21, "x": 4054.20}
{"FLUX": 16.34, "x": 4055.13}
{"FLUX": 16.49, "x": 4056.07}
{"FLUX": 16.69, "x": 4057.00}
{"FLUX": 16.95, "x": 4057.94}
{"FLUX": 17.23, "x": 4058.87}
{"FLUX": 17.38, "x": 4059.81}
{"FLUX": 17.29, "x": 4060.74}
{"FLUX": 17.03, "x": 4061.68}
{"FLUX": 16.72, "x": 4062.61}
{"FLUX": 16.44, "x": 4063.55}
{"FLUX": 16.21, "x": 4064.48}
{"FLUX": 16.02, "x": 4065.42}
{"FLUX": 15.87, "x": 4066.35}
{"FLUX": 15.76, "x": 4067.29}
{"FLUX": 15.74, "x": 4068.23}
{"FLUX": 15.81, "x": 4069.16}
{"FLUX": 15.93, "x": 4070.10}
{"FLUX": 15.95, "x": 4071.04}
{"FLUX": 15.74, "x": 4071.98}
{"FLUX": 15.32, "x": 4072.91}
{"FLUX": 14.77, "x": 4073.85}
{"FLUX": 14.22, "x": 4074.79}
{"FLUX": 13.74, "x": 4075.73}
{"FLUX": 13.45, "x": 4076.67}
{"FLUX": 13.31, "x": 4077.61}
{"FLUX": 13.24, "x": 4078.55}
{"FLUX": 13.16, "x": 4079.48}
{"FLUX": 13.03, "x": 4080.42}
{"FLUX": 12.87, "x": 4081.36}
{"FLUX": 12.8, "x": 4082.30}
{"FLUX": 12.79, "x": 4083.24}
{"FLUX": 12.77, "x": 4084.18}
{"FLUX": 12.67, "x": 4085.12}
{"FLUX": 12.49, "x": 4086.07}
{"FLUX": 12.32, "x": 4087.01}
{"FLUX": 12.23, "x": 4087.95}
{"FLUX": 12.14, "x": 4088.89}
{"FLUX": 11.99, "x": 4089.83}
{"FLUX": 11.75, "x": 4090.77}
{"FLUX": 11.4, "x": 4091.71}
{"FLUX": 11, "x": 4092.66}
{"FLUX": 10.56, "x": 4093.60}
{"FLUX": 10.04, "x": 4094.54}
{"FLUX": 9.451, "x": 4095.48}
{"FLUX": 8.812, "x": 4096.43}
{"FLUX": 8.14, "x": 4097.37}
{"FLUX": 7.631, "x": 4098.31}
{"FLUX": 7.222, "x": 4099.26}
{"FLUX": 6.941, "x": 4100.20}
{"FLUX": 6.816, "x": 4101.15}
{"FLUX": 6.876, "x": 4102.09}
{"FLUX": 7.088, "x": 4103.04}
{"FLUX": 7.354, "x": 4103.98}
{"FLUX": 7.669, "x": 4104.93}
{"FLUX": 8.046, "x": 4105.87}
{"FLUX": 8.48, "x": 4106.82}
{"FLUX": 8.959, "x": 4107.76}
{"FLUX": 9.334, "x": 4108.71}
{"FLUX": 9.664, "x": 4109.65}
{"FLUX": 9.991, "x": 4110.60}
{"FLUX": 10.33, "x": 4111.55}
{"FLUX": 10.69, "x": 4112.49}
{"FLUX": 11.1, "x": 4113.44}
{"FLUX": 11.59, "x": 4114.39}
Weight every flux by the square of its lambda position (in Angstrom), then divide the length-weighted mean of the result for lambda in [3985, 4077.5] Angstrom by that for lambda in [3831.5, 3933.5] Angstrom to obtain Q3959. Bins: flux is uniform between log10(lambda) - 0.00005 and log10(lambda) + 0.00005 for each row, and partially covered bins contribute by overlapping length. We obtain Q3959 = 1.2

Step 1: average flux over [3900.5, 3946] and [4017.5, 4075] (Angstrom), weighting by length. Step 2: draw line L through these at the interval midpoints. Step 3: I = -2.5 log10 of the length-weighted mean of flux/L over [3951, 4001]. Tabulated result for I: 0.26 mag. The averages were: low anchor 15.5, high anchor 16.6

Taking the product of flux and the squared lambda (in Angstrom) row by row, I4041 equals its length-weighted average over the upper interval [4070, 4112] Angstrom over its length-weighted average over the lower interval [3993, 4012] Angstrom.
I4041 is 0.69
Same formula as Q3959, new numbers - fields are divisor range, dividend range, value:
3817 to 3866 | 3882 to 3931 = 1.01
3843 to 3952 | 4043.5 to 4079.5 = 1.18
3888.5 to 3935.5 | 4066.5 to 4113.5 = 0.86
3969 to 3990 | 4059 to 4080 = 1.39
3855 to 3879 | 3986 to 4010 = 1.12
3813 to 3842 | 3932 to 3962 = 1.07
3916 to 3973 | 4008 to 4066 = 1.26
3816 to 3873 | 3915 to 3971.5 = 1.02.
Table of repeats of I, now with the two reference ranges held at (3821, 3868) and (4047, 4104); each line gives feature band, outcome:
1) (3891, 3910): 0.13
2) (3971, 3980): 0.41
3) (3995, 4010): -0.21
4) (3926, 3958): -0.08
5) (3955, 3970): 0.24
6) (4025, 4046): -0.22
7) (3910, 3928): -0.17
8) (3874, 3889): 0.03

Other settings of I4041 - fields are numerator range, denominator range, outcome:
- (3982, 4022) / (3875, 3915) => 1.29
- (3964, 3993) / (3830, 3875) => 0.85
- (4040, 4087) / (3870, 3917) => 1.22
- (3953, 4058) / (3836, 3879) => 1.09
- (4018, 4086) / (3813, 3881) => 1.21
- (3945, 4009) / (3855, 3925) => 0.98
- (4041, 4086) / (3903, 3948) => 1.05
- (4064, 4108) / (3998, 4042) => 0.71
